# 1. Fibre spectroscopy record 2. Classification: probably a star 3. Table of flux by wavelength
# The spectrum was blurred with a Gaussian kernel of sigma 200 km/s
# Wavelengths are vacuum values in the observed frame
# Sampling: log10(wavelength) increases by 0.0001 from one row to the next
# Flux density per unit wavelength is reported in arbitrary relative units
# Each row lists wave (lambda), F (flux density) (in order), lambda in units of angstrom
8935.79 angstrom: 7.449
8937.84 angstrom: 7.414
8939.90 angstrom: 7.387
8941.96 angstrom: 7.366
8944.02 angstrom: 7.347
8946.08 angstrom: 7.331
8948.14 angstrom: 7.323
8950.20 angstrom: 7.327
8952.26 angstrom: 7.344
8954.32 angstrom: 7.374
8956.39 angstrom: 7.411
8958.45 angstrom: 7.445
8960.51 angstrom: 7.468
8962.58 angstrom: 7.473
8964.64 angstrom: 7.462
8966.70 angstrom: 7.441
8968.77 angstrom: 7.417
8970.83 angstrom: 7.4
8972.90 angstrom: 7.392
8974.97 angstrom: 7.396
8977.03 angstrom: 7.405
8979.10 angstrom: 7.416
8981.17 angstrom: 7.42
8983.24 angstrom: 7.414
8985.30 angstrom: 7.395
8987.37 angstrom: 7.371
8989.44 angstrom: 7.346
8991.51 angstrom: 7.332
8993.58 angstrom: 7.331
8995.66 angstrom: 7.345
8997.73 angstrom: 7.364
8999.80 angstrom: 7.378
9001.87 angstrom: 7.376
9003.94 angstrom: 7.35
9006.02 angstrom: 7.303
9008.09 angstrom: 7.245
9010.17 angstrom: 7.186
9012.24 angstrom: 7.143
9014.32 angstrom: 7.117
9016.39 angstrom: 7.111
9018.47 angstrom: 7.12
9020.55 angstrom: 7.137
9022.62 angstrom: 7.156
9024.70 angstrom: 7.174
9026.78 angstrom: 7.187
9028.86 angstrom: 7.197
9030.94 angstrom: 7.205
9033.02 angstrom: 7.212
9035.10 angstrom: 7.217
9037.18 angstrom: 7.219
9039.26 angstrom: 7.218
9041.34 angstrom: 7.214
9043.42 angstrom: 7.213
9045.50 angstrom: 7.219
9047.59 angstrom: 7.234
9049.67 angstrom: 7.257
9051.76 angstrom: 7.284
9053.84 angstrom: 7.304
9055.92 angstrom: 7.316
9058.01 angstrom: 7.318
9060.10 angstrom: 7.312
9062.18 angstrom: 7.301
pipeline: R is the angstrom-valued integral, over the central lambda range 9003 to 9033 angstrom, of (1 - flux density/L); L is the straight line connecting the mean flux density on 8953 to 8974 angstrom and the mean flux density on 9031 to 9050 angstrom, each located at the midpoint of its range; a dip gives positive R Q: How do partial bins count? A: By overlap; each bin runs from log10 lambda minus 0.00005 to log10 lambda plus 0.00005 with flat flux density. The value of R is 0.4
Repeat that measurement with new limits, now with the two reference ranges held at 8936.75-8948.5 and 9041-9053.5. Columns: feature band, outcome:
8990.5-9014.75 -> 0.01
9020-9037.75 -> 0.18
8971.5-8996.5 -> -0.22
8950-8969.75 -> -0.20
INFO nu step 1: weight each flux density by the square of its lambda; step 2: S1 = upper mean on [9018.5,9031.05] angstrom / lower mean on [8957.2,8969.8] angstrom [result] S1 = 1.0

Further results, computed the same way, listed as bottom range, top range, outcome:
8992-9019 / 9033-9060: 1.01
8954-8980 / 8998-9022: 0.98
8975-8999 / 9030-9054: 0.99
